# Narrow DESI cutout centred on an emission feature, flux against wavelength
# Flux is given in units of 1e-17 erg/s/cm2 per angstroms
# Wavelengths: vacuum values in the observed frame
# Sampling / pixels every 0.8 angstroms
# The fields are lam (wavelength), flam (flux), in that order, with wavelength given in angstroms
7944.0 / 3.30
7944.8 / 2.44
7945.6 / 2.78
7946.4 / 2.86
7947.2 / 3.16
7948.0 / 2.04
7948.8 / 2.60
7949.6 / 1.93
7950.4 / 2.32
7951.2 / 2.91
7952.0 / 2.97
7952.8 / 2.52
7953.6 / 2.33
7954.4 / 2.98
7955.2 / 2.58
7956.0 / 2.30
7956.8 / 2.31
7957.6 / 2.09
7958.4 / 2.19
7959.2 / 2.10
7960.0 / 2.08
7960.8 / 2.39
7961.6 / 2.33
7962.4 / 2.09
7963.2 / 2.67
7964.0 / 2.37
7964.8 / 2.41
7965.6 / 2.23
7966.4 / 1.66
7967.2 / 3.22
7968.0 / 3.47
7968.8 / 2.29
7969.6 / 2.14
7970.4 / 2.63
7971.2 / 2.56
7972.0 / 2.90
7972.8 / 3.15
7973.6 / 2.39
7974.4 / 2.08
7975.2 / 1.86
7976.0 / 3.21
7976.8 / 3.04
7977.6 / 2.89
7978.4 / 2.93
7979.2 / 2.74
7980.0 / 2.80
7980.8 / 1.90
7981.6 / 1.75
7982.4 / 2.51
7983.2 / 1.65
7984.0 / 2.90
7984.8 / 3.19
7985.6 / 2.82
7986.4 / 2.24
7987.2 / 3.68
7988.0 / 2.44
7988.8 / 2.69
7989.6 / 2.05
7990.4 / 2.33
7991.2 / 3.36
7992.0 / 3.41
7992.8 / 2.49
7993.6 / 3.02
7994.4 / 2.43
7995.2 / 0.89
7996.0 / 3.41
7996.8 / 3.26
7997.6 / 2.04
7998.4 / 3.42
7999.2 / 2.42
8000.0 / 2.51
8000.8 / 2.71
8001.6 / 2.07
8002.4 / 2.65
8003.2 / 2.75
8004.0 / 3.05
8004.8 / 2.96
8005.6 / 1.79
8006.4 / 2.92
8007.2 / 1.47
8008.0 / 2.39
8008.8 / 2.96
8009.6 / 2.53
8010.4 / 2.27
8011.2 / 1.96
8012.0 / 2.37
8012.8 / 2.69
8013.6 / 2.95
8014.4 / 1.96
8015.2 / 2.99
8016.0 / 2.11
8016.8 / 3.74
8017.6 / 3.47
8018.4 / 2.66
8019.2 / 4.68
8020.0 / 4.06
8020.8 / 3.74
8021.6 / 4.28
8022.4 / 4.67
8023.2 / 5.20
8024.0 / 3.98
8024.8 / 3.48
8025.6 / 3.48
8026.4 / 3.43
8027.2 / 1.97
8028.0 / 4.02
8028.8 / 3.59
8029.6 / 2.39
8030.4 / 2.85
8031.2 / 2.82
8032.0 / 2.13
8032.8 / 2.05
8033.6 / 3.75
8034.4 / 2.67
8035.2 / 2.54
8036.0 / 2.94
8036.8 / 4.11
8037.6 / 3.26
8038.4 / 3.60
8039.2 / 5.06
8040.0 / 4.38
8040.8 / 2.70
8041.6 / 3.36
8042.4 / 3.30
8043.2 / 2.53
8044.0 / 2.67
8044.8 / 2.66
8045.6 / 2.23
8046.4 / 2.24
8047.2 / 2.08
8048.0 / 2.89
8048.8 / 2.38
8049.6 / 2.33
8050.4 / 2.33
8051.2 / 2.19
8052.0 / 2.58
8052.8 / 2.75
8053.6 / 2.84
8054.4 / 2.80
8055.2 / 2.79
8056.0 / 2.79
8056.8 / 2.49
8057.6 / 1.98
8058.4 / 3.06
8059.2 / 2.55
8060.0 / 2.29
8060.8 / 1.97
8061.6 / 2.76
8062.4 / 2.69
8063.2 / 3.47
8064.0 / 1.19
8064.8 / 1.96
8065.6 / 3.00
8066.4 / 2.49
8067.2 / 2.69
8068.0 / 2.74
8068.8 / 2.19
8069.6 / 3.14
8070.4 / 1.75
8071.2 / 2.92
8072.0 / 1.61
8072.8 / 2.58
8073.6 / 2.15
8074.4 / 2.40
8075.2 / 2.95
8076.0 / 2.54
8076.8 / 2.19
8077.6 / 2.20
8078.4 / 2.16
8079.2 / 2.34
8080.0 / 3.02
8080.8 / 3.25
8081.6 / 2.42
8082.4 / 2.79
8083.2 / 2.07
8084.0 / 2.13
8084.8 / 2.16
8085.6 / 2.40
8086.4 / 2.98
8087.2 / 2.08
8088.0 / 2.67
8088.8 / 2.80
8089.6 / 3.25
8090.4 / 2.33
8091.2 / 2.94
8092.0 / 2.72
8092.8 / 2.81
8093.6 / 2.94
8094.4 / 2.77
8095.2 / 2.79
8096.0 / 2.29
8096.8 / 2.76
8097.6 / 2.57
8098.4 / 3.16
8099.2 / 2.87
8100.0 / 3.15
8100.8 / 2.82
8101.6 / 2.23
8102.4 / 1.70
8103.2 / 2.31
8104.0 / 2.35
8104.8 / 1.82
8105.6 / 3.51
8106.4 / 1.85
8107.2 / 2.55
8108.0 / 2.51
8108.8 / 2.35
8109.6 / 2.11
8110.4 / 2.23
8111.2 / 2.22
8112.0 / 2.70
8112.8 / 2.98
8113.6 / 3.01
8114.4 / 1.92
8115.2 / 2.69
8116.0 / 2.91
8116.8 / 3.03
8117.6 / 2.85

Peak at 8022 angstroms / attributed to [S II]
